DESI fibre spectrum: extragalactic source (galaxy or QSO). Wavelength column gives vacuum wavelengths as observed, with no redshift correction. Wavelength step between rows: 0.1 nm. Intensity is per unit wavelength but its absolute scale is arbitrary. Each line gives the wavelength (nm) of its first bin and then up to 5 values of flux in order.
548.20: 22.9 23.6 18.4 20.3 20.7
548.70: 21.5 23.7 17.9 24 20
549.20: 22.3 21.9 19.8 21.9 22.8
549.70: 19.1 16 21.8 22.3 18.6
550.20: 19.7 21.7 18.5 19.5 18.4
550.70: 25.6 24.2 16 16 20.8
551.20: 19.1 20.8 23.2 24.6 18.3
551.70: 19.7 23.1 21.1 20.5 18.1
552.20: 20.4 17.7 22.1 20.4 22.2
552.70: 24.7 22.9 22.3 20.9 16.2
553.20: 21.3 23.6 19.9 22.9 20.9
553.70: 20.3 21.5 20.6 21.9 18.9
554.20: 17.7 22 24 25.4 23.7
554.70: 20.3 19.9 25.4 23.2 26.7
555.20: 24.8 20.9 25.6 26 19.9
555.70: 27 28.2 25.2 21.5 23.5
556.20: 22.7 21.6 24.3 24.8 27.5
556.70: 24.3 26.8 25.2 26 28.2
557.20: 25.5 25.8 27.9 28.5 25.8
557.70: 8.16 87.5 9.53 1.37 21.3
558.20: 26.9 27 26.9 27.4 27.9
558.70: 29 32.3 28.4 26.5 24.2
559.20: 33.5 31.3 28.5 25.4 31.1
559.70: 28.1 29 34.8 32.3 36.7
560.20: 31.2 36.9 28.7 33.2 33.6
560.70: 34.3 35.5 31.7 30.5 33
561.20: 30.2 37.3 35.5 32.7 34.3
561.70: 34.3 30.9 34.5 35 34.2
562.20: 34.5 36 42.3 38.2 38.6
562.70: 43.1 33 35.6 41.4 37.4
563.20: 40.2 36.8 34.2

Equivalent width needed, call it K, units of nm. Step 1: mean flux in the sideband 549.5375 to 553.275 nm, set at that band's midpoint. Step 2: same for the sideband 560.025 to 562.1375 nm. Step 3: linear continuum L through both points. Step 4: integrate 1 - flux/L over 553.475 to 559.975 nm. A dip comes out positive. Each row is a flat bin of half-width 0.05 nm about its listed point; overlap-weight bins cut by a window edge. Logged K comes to 0.54 nm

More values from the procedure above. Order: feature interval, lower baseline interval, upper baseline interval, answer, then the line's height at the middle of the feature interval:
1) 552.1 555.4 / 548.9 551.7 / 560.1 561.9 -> 0.39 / 24.7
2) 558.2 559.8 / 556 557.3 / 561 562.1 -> 0.03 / 29.1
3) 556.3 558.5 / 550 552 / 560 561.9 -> 0.20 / 28.8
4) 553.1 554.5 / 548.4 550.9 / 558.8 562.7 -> 0.23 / 25.3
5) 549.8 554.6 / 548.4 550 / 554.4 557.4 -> 0.35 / 22.5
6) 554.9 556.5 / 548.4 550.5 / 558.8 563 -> 0.20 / 27.5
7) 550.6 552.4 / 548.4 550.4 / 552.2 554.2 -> 0.03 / 20.9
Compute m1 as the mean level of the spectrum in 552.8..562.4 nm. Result 27.2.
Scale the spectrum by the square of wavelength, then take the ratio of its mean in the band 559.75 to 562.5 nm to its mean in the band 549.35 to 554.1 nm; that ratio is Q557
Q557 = 1.69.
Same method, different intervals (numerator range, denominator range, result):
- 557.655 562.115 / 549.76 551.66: 1.57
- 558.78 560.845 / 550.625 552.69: 1.55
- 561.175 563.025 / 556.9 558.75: 1.37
